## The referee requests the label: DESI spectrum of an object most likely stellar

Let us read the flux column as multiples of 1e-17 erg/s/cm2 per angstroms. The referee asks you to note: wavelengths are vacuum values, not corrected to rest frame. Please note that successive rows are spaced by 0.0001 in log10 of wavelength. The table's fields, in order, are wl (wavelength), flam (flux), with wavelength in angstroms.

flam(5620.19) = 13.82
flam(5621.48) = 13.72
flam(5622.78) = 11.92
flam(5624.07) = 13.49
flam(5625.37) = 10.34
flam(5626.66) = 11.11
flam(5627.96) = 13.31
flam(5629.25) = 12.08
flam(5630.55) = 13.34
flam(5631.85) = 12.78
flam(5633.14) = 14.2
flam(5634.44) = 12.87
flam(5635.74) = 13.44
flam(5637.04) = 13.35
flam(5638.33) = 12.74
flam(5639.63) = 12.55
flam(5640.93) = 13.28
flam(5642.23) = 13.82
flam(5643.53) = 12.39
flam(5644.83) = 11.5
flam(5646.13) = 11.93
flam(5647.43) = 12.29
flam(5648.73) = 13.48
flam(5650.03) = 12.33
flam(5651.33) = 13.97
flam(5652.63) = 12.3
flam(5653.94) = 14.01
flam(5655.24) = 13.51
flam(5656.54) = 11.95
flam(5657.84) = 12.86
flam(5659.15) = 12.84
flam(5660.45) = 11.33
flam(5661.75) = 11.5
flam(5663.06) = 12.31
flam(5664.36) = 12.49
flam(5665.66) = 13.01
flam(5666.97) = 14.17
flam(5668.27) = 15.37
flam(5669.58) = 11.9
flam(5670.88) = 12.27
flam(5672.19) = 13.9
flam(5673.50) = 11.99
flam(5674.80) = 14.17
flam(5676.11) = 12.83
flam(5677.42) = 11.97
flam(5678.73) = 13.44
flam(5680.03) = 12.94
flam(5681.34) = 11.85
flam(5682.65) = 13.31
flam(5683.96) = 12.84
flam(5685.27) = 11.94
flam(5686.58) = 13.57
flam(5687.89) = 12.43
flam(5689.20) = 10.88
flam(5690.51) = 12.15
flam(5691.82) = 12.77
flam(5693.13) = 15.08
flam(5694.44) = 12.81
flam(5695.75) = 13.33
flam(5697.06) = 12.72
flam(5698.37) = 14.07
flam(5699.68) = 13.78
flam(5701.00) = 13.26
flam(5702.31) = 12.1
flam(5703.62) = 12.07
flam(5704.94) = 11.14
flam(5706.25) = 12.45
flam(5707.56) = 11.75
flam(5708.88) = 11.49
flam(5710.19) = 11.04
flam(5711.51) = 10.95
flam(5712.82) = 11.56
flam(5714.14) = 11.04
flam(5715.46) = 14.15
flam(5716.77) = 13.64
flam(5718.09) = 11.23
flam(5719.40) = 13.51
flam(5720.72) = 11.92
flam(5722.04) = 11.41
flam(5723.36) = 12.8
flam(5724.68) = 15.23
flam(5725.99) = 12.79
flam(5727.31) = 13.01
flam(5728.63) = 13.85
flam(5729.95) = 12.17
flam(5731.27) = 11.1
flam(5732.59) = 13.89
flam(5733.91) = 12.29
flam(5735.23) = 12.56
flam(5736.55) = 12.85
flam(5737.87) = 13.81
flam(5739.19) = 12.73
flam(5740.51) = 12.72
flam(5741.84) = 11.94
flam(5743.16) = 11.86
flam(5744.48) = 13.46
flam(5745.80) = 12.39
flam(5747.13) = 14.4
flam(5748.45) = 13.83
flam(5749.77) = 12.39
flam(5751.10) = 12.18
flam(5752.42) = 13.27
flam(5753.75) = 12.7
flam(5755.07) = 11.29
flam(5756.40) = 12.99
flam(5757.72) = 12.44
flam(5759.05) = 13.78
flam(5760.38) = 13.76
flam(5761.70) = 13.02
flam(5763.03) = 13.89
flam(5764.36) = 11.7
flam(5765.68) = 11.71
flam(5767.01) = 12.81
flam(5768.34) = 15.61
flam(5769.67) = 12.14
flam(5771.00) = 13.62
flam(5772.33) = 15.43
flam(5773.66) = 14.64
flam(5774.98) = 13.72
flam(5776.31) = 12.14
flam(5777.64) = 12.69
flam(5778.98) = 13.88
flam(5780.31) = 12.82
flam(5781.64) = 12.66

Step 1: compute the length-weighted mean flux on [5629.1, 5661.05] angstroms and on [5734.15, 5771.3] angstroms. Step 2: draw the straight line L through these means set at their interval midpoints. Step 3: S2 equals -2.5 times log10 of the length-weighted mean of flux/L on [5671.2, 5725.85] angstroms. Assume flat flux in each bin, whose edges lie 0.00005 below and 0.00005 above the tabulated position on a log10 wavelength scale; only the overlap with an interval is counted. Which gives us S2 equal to 0.022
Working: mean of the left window 12.9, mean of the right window 12.9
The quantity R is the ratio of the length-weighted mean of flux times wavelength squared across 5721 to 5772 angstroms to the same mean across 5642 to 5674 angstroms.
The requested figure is 1.04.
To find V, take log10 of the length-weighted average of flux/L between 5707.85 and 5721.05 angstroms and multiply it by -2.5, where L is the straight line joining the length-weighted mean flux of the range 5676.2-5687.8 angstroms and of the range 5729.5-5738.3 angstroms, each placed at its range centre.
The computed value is 0.06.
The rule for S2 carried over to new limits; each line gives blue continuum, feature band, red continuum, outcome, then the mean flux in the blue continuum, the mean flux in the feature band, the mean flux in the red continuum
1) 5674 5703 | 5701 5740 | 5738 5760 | 0.035 mag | 12.9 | 12.5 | 12.8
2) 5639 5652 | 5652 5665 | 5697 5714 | 0.010 mag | 12.8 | 12.5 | 12.1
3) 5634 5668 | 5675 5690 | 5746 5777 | 0.028 mag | 12.8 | 12.6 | 13.2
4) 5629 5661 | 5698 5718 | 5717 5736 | 0.044 mag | 12.9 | 12.2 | 12.7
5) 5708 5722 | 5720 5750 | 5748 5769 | -0.035 mag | 12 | 12.9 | 13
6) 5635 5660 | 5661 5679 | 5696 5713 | -0.027 mag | 12.9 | 12.9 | 12.2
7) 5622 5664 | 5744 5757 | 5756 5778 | 0.029 mag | 12.7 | 12.9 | 13.3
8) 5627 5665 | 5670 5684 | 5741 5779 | 0.000 mag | 12.8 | 12.8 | 13.1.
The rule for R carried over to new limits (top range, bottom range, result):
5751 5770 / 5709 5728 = 1.06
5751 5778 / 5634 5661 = 1.07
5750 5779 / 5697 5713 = 1.10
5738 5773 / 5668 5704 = 1.03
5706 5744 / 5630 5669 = 0.99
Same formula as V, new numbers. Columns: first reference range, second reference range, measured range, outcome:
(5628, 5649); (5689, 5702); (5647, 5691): 0.02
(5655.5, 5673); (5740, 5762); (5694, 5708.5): 0.01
